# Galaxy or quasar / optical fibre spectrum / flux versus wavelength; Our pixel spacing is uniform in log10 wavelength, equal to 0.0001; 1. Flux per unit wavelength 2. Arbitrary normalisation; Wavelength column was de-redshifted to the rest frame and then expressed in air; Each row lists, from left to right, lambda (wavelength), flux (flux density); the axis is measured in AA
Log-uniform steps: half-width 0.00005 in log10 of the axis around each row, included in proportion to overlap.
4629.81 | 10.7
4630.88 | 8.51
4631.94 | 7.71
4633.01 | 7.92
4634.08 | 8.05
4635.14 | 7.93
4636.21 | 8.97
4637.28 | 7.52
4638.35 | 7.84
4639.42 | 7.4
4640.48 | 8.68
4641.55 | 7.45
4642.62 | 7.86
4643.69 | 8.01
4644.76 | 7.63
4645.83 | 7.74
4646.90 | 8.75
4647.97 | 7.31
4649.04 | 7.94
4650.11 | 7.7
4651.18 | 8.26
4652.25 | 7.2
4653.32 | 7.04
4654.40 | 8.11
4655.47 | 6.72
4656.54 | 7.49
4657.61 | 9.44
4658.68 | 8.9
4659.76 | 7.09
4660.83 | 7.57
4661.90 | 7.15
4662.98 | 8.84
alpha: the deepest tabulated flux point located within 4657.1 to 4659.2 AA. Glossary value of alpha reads 8.9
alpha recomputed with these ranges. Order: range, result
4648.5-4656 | 6.72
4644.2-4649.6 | 7.31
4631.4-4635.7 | 7.71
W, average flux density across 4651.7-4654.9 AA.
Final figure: 7.43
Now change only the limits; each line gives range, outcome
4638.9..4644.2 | 7.89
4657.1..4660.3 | 8.46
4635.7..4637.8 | 8.23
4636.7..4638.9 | 7.68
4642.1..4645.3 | 7.83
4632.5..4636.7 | 8.21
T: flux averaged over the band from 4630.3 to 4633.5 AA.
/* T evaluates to 8.08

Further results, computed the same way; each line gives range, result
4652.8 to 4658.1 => 7.74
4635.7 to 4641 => 8.08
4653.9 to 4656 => 7.41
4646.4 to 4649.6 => 7.99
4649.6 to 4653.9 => 7.54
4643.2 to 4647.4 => 8.02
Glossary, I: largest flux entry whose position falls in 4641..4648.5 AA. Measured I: 8.75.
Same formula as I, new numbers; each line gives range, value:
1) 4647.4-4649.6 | 7.94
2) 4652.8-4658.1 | 9.44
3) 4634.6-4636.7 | 8.97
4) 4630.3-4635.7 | 8.51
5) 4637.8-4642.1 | 8.68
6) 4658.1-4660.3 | 8.9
